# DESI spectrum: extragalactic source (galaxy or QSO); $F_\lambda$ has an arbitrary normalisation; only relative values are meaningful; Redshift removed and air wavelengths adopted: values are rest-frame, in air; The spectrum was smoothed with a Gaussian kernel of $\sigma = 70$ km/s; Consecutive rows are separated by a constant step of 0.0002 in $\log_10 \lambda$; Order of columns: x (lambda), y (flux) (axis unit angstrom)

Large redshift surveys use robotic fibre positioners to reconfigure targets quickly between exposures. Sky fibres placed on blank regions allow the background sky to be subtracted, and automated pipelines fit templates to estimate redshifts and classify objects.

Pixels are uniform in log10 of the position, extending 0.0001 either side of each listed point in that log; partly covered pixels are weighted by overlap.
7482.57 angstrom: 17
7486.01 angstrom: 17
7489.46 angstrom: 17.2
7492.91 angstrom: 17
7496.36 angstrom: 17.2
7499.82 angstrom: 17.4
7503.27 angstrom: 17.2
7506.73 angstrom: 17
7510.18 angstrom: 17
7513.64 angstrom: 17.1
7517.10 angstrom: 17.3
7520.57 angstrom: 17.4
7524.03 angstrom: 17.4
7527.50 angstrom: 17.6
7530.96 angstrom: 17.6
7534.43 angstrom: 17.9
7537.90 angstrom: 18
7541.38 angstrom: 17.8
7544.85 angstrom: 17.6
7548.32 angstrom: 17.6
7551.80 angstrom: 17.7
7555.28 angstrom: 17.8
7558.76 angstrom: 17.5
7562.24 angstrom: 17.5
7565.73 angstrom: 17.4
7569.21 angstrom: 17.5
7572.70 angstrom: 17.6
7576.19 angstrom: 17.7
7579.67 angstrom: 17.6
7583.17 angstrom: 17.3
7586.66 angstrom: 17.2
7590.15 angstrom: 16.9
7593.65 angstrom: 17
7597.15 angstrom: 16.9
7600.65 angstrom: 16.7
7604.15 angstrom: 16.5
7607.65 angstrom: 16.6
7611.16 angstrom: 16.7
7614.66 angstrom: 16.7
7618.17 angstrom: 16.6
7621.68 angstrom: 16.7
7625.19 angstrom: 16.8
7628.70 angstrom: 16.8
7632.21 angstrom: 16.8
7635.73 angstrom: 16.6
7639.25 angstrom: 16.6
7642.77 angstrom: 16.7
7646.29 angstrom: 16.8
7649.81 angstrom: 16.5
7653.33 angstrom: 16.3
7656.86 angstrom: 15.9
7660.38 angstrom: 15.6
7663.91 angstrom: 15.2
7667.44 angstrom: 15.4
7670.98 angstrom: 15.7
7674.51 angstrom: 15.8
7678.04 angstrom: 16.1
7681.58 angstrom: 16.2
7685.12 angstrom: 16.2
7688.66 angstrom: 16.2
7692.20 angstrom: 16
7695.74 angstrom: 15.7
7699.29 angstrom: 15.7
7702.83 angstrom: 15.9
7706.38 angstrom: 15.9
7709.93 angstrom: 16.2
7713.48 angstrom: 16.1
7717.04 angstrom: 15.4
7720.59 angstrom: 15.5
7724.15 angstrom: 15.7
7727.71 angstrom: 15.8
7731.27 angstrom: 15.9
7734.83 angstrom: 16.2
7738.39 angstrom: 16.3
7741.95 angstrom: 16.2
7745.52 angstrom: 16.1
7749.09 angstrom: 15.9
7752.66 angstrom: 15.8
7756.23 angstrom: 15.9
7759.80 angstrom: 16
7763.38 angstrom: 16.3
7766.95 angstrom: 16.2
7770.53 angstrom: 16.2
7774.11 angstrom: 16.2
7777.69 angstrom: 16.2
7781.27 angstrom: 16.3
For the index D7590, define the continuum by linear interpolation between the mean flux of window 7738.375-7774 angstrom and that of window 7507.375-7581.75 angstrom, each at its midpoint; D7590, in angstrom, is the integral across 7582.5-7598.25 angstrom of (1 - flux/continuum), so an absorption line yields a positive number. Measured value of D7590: 0.2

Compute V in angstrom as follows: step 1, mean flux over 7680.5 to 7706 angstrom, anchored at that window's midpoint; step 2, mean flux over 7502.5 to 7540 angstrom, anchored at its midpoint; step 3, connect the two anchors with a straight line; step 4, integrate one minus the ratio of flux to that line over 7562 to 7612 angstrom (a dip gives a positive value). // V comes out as -0.8 angstrom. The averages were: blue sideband 17.4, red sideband 16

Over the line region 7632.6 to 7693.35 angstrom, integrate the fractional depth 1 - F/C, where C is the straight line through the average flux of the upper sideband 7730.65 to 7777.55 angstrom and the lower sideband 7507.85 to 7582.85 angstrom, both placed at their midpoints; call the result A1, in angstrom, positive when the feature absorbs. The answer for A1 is 2.2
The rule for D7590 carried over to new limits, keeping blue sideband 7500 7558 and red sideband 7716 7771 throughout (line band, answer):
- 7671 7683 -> 0.3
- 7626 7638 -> 0.0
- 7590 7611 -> 0.3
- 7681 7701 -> 0.4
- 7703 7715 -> 0.1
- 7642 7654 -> 0.0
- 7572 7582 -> -0.3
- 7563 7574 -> -0.2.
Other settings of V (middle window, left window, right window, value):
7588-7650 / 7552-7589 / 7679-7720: 0.7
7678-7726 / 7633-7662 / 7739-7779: 1.0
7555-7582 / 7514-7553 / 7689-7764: -0.4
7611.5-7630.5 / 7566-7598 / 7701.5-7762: 0.3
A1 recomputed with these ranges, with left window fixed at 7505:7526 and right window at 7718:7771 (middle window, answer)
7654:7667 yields 0.7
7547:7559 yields -0.5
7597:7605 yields 0.0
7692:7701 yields 0.3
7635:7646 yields -0.1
